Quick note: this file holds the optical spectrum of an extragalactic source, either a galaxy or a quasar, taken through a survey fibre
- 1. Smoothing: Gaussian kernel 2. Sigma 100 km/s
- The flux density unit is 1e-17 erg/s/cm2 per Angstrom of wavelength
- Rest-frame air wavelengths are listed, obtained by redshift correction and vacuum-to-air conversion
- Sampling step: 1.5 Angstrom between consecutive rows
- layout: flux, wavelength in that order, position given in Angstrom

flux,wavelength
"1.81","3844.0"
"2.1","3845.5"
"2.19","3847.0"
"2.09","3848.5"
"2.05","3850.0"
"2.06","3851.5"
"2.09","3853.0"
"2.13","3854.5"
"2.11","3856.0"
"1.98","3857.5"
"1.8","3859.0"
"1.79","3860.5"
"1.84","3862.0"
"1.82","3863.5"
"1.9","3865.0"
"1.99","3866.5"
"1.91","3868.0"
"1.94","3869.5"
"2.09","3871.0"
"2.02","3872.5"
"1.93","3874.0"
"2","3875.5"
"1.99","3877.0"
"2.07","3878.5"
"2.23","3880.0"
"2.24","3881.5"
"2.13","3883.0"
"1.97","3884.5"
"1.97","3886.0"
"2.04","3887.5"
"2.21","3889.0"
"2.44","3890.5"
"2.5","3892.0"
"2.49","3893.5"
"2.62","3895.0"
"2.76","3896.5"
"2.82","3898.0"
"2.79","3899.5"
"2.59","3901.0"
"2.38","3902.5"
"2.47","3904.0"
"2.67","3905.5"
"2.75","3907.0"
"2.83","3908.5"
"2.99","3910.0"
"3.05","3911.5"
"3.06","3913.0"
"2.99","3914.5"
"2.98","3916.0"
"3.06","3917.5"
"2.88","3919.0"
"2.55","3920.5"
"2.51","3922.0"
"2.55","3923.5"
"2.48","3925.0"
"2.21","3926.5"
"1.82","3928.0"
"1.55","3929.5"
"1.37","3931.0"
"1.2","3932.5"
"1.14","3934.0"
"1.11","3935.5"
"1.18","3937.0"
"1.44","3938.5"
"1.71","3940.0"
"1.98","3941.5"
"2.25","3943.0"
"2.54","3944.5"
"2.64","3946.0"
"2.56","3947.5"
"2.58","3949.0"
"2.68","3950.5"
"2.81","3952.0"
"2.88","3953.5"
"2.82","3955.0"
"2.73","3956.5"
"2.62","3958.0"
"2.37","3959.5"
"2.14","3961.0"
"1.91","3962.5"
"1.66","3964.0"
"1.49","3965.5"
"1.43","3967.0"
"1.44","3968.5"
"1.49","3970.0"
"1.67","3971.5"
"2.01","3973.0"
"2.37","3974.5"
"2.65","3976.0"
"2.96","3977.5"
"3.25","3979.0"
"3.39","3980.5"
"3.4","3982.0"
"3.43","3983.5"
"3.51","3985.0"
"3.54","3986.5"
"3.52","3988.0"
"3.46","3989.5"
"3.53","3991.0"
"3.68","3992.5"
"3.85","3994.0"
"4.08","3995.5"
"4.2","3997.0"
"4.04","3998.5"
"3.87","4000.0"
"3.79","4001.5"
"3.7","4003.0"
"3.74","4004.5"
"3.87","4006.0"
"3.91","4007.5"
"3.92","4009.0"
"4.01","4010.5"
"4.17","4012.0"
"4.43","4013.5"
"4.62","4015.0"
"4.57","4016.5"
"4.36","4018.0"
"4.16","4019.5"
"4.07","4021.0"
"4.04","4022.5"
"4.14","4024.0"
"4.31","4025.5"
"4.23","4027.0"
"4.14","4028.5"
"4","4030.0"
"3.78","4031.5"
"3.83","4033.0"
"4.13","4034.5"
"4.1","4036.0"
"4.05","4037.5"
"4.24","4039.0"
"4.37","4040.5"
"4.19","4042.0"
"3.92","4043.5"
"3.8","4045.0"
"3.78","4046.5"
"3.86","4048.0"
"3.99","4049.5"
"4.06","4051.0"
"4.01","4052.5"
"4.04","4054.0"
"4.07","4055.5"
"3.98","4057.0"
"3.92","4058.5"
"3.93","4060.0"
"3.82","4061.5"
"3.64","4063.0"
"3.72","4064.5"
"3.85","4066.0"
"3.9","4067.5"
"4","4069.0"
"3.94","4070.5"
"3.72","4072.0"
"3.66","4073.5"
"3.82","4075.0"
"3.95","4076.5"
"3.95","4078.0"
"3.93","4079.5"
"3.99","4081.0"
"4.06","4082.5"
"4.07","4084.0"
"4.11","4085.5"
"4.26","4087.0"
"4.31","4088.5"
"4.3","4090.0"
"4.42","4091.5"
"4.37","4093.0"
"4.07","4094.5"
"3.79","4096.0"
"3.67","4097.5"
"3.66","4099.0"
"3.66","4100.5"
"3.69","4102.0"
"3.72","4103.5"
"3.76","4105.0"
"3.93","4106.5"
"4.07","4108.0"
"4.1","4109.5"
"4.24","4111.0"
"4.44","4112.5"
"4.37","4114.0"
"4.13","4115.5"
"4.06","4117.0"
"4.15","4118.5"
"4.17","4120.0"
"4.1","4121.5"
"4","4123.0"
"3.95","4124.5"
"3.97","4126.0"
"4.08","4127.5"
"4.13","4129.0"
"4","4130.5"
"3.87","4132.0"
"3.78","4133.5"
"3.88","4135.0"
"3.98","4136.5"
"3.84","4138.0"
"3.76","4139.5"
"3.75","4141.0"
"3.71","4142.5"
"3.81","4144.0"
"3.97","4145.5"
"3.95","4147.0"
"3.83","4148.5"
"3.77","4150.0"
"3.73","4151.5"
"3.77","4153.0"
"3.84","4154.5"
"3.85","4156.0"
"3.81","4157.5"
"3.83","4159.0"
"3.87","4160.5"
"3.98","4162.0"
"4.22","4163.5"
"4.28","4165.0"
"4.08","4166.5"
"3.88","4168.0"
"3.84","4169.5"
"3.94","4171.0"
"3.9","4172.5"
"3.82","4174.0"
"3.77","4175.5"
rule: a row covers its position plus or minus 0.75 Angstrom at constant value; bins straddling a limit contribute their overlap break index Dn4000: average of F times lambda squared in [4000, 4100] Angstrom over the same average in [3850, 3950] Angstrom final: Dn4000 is 1.95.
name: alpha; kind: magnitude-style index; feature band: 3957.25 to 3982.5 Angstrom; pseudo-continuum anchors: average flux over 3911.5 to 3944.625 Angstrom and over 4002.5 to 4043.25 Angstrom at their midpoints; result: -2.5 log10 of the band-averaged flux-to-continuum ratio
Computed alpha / 0.33 mag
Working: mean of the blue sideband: 2.13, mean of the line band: 2.24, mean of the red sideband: 4.11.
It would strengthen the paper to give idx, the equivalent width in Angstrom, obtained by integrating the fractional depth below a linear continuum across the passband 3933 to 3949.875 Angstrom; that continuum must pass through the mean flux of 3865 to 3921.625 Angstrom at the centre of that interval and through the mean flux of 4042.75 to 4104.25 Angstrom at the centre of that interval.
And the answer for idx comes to 5.53 Angstrom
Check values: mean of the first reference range 2.44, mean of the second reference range 3.94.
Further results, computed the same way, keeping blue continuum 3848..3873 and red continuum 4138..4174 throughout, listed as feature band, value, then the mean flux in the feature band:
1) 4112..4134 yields -2.46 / 4.08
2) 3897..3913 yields -3.43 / 2.75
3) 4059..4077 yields -2.79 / 3.83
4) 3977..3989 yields -2.68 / 3.39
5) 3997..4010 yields -4.39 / 3.88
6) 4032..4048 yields -4.57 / 4.03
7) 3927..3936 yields 3.83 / 1.4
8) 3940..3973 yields 4.83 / 2.21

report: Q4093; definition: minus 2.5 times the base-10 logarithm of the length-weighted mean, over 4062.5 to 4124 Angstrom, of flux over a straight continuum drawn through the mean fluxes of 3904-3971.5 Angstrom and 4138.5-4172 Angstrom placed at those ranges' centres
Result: -0.17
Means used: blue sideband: 2.25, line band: 4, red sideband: 3.88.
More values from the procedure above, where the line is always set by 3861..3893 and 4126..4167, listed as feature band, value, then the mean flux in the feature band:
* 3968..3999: -0.118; 3.12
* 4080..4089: -0.184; 4.12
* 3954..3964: 0.101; 2.38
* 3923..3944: 0.385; 1.71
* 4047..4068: -0.187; 3.91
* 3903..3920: -0.243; 2.87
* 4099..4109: -0.055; 3.8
